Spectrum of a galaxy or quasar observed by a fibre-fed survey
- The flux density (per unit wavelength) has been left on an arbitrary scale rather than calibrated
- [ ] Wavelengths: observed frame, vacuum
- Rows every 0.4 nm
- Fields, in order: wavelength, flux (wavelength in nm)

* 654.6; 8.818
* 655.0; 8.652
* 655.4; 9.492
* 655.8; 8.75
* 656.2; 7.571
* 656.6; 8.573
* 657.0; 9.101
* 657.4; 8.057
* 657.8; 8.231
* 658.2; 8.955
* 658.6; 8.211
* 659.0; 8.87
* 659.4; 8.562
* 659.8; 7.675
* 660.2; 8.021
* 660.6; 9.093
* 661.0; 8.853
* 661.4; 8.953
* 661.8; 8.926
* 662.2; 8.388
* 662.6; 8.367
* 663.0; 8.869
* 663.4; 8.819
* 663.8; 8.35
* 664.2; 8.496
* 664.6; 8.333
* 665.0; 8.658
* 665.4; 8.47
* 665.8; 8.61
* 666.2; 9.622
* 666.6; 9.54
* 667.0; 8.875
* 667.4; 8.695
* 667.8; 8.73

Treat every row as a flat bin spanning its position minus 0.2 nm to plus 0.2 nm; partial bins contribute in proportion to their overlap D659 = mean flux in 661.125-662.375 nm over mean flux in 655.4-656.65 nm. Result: 1.0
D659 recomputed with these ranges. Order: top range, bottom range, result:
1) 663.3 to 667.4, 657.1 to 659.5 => 1.03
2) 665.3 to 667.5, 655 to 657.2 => 1.04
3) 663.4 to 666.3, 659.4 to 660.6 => 1.06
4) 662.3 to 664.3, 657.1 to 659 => 1.01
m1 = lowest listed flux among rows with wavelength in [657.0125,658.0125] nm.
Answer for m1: 8.057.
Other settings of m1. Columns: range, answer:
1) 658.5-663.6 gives 7.675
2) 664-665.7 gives 8.333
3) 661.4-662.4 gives 8.388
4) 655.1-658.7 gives 7.571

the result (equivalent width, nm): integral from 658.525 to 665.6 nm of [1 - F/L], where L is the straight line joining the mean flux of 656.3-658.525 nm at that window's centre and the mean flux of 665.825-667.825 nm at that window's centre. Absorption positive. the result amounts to 0.19 nm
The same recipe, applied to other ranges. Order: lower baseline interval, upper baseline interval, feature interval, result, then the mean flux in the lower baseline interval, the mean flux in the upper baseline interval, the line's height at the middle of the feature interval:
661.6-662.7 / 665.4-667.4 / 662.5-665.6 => 0.083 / 8.58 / 9.05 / 8.79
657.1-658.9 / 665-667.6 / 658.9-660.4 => 0.051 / 8.43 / 8.94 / 8.53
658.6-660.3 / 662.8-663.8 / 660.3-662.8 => -0.058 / 8.29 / 8.75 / 8.54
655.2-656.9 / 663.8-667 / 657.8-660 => 0.061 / 8.63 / 8.79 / 8.68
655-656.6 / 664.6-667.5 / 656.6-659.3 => 0.030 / 8.61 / 8.89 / 8.67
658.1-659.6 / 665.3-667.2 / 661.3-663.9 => 0.051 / 8.63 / 9.05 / 8.84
